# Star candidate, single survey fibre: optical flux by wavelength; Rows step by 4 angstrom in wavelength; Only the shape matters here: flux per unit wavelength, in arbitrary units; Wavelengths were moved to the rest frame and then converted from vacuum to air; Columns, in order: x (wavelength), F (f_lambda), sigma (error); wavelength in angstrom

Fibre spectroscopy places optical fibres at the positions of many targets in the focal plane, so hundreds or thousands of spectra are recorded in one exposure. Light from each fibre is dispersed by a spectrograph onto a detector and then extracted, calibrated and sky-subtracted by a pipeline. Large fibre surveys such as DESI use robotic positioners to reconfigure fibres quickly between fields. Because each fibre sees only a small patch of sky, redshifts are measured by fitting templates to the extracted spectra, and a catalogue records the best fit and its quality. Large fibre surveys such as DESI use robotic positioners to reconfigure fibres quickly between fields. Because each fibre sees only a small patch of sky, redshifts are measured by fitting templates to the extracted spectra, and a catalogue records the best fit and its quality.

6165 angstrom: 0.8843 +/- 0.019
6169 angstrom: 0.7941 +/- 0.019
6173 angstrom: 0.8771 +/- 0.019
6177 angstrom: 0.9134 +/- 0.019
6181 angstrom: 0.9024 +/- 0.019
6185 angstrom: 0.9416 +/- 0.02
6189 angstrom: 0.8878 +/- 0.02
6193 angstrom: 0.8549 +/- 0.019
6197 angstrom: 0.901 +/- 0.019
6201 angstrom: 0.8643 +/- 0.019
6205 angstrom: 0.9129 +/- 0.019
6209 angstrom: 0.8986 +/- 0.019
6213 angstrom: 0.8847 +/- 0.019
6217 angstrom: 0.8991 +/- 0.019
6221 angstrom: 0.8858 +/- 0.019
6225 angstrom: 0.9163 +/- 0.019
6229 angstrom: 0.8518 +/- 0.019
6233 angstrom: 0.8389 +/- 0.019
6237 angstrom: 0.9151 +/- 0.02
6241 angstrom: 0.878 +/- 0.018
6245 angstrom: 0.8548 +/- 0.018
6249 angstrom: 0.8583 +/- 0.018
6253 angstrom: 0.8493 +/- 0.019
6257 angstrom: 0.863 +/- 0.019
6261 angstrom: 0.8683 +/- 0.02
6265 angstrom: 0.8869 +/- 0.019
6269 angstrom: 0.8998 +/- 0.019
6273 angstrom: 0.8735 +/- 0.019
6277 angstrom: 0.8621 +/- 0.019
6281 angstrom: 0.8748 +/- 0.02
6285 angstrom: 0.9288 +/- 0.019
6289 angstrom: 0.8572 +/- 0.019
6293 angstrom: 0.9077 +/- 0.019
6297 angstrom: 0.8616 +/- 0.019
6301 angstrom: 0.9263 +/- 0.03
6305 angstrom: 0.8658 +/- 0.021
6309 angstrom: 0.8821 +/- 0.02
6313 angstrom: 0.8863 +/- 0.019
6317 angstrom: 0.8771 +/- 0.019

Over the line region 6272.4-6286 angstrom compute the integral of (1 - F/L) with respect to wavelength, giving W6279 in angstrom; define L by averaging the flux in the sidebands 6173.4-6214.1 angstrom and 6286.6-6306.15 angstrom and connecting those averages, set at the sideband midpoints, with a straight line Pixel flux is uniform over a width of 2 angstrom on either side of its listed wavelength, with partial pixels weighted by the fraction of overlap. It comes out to 0.1 angstrom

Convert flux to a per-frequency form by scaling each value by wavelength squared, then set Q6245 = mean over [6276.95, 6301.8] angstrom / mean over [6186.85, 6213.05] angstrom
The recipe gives 1.03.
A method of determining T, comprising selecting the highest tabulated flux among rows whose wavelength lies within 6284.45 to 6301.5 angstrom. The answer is 0.9288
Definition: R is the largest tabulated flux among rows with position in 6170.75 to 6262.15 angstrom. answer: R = 0.9416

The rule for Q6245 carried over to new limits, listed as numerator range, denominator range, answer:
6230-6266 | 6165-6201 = 1.00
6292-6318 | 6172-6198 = 1.03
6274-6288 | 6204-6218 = 1.01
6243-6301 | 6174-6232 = 1.00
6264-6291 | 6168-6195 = 1.03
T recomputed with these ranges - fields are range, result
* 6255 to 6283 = 0.8998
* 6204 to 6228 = 0.9163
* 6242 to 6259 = 0.863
